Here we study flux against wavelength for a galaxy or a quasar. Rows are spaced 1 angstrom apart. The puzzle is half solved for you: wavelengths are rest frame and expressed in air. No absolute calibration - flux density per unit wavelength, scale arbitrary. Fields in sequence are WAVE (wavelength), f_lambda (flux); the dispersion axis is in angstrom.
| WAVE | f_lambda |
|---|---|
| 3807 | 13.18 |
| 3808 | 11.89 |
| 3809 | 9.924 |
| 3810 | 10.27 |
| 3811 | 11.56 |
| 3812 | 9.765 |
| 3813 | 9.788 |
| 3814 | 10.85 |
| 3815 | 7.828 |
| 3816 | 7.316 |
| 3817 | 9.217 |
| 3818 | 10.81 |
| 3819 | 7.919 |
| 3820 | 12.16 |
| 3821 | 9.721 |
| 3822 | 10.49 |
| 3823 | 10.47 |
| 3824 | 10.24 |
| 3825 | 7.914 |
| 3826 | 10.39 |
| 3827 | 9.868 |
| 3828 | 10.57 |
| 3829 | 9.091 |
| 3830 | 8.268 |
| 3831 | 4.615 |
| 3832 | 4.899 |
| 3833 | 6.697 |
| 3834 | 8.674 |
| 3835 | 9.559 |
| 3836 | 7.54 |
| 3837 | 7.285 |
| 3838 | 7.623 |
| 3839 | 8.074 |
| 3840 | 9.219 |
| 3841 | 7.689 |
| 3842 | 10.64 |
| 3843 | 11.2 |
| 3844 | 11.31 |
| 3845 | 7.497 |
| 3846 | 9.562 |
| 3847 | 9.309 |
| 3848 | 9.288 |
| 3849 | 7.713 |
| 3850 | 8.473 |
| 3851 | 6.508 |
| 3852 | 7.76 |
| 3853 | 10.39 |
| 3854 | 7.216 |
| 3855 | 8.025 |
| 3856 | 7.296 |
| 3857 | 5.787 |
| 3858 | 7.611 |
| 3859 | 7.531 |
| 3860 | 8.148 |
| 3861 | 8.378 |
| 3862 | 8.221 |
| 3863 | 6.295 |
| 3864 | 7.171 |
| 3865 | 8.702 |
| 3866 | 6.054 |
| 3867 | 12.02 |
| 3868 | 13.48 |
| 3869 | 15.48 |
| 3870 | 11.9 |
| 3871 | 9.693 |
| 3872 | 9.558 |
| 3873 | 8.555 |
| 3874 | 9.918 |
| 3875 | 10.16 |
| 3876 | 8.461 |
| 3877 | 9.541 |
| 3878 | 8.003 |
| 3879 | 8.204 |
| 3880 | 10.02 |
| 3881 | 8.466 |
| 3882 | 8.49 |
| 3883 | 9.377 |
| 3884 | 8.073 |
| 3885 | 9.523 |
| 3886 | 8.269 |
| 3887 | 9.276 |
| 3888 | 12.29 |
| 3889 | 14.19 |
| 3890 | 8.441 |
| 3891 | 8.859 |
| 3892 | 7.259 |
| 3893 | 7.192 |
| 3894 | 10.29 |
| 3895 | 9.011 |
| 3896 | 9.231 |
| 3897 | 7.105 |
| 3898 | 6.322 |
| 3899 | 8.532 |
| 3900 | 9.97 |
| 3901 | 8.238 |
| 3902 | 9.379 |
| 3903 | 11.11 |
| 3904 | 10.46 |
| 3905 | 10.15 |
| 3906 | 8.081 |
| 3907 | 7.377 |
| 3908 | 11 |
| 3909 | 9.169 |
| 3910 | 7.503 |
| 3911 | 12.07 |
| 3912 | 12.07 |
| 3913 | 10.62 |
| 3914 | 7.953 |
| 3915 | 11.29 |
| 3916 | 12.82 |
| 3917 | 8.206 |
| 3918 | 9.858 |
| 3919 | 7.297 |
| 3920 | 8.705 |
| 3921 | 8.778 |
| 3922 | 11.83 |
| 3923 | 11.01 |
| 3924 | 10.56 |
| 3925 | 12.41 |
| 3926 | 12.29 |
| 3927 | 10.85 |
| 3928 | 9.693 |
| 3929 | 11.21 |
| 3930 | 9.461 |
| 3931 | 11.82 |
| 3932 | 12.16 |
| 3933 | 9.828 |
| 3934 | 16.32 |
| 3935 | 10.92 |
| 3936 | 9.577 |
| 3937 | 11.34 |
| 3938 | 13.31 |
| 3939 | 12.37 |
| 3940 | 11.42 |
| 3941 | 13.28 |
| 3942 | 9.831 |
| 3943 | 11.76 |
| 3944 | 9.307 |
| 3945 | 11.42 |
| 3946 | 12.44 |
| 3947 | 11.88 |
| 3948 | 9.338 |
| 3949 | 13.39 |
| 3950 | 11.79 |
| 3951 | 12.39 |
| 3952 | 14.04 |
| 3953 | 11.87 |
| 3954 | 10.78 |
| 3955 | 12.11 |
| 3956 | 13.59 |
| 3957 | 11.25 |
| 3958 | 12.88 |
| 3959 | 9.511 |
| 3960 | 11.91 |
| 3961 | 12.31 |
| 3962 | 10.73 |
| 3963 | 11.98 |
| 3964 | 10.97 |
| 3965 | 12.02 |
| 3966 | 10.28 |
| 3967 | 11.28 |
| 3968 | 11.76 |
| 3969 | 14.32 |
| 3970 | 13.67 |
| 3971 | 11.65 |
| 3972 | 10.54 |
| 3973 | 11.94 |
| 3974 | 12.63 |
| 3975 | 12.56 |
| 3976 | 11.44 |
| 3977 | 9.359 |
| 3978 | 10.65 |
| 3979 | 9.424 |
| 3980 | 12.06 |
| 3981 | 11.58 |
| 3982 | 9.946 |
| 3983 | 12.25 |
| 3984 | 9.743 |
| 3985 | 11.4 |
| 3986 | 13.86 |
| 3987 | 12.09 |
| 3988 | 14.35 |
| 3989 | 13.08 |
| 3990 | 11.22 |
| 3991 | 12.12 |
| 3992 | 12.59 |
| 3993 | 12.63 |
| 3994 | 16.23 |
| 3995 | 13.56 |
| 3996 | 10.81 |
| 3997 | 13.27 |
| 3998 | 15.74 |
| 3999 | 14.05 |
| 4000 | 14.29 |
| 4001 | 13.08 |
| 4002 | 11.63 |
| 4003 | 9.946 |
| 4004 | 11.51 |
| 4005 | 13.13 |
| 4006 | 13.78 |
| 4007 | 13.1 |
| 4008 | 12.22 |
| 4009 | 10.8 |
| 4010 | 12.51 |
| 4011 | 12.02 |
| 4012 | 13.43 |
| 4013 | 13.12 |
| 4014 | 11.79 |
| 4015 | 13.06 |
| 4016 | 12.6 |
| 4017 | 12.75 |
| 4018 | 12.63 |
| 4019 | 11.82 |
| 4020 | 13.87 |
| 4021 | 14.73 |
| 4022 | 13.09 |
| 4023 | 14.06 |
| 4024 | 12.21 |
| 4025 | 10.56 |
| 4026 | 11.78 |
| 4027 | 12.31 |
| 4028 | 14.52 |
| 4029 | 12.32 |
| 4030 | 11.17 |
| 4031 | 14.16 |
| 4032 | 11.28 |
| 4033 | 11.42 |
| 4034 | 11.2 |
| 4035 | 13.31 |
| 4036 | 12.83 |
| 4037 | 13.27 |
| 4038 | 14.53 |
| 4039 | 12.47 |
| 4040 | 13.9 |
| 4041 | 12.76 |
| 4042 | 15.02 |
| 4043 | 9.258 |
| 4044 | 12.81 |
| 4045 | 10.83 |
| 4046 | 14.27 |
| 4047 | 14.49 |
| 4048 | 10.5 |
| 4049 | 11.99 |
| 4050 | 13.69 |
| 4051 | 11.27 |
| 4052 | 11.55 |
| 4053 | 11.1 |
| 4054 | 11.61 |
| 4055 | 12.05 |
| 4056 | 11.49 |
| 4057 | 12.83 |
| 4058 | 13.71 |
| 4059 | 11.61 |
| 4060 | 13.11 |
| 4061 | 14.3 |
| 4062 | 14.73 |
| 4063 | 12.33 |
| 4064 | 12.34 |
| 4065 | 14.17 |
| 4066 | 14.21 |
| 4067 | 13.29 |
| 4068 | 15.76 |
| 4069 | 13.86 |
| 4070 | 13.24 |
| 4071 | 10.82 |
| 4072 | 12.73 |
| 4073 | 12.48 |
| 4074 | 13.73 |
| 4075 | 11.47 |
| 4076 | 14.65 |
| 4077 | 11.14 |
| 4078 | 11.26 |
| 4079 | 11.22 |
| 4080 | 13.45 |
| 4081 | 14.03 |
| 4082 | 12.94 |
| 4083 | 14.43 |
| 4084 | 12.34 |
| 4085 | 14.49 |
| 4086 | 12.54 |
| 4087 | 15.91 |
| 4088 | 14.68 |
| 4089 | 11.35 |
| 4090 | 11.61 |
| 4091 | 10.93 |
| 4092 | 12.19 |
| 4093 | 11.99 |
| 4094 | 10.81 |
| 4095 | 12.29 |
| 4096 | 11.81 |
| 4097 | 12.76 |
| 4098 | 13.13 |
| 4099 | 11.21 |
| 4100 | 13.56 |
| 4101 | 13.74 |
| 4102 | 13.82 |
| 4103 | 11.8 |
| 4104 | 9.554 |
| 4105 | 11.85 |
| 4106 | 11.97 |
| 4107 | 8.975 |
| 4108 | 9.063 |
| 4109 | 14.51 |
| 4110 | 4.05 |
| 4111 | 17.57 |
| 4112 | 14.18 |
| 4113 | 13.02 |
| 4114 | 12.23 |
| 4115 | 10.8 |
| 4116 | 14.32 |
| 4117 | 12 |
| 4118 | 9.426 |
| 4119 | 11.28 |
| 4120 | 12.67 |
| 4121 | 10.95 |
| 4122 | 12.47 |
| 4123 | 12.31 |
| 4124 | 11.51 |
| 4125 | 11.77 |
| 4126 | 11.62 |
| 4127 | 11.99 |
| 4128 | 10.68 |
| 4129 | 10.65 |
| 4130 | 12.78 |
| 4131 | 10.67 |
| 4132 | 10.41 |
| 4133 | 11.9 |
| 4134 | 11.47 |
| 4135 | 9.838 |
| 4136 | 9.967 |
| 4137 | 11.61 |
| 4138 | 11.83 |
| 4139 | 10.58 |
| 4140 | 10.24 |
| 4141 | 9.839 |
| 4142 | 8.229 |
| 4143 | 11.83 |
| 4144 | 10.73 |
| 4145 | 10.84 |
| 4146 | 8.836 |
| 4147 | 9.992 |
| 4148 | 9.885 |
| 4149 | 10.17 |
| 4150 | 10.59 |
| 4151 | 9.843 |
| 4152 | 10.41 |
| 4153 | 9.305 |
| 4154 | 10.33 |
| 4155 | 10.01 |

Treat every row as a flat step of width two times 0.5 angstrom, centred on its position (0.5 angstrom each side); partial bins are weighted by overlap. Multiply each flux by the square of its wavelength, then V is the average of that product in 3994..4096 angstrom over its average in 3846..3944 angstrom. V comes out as 1.42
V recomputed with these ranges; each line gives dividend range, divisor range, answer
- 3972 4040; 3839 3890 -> 1.47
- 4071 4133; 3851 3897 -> 1.51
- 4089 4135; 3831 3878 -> 1.54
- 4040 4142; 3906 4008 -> 1.13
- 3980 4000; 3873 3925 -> 1.41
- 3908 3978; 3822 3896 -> 1.32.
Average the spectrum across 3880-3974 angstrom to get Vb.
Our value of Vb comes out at 10.6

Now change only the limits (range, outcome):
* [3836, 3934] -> 9.37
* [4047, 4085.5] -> 12.8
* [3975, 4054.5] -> 12.4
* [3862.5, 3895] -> 9.47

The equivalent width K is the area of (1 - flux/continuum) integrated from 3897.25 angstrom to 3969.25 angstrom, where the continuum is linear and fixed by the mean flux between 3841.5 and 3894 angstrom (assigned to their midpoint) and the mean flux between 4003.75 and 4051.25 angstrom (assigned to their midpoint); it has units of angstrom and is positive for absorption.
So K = -2.3 angstrom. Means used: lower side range 9.07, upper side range 12.6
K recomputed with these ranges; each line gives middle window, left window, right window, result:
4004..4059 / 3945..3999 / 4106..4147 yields -3.88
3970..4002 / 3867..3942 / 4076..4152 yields -4.64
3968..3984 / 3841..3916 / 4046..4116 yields -1.12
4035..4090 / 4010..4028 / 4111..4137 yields -2.54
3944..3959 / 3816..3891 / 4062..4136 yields -2.34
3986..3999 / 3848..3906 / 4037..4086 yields -2.06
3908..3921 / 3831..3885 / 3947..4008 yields 0.64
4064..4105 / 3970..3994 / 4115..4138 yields -4.24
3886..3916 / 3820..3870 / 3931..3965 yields 2.58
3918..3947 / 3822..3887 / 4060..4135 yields -3.40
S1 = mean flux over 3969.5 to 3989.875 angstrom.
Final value 11.7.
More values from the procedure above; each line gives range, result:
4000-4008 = 12.4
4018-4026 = 12.8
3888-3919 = 9.47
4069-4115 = 12.4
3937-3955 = 11.8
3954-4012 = 12.1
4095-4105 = 12.3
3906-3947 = 10.8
